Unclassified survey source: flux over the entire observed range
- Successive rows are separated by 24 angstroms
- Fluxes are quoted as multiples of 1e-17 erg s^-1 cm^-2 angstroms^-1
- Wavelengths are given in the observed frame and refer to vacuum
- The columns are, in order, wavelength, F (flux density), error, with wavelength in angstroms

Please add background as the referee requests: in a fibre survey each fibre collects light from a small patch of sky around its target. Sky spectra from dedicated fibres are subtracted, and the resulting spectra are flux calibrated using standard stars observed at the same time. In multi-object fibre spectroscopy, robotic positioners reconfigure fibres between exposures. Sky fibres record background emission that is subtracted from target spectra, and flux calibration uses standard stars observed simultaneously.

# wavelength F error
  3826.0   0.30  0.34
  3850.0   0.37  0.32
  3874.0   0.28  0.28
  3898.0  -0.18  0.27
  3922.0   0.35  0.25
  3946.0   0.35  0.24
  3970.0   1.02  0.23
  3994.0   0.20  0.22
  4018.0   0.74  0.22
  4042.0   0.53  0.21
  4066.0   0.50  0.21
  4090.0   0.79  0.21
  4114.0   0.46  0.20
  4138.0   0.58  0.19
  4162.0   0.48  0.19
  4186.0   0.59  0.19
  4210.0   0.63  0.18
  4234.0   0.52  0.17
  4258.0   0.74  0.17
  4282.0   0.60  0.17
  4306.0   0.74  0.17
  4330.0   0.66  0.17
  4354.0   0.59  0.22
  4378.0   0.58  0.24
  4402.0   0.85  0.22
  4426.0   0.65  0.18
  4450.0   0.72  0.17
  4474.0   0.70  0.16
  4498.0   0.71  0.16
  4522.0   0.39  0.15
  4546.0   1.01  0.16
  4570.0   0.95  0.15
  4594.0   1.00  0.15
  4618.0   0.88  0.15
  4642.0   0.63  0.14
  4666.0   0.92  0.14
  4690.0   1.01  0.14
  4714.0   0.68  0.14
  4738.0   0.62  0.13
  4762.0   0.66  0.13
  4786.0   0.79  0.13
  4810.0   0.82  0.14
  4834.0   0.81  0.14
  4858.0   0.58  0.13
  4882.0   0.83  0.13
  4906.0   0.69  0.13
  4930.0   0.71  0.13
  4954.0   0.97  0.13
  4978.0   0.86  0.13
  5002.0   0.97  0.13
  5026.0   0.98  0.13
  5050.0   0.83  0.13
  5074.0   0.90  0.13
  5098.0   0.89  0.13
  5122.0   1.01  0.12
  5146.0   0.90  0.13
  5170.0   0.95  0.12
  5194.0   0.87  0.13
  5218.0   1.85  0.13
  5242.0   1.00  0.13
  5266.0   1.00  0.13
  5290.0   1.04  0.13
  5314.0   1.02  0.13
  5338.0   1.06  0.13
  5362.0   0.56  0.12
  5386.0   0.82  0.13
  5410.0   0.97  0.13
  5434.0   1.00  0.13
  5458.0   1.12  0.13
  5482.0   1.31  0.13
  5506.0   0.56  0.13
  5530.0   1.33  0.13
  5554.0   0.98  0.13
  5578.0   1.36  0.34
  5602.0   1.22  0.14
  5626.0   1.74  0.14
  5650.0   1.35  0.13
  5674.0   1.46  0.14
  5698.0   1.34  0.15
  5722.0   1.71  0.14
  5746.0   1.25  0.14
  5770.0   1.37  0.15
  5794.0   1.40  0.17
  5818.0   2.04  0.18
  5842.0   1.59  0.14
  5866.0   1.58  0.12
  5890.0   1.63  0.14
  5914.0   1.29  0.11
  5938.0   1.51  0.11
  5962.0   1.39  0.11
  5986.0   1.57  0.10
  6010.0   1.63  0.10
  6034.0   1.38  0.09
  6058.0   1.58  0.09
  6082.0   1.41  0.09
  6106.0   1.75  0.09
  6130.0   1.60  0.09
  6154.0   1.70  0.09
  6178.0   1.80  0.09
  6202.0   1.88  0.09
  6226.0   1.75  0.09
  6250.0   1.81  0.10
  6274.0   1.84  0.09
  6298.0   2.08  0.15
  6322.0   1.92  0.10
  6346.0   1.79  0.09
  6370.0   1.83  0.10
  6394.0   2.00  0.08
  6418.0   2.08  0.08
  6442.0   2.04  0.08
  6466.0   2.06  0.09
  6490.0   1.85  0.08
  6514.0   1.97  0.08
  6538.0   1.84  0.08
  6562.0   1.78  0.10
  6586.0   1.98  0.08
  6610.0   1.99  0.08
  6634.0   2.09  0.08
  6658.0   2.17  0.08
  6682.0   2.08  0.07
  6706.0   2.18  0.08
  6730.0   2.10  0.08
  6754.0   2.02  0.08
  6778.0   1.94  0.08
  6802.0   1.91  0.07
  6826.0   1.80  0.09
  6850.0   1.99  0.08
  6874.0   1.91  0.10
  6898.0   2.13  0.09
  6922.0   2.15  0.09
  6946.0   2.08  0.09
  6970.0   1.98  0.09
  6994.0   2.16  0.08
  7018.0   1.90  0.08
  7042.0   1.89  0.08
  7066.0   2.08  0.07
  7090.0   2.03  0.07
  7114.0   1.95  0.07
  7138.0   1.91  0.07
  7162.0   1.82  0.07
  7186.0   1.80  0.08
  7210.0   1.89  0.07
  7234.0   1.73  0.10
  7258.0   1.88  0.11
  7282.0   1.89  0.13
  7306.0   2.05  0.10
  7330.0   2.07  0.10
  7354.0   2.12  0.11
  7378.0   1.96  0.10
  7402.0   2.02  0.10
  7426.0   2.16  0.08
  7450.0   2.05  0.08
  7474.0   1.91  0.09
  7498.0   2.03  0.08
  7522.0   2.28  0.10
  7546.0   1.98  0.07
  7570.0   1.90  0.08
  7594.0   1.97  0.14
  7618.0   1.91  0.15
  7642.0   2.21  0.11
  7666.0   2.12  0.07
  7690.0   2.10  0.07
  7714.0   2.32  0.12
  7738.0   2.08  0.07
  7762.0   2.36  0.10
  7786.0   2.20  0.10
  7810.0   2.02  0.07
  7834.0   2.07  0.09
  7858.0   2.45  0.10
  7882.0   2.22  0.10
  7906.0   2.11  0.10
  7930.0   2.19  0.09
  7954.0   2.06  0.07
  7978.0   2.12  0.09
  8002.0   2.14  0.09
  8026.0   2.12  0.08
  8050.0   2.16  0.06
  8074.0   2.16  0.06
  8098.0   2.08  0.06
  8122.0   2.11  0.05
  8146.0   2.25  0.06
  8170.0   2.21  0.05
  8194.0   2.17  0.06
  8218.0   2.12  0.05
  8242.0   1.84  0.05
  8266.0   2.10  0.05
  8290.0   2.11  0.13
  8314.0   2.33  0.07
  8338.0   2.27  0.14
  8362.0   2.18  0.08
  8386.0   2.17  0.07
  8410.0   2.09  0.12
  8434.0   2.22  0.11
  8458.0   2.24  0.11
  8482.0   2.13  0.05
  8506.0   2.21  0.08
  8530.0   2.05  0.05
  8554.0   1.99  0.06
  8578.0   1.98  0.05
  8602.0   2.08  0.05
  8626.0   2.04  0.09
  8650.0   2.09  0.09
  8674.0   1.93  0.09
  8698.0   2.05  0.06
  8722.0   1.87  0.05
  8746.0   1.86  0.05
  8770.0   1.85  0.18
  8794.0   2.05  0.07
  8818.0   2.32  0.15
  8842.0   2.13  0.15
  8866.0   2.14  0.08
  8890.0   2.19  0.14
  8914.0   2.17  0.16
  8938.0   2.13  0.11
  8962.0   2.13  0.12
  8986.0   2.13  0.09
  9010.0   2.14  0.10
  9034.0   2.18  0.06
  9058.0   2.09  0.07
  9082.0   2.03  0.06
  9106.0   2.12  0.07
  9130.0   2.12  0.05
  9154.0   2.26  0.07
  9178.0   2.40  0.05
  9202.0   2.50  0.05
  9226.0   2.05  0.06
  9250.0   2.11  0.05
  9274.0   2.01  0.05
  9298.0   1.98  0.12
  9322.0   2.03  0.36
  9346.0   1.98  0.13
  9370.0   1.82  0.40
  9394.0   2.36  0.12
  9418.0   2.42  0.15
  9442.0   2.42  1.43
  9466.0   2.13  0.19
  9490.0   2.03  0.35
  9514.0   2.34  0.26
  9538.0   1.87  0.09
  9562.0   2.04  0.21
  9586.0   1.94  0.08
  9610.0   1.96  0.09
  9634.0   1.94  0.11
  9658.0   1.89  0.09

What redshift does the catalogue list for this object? 0.40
